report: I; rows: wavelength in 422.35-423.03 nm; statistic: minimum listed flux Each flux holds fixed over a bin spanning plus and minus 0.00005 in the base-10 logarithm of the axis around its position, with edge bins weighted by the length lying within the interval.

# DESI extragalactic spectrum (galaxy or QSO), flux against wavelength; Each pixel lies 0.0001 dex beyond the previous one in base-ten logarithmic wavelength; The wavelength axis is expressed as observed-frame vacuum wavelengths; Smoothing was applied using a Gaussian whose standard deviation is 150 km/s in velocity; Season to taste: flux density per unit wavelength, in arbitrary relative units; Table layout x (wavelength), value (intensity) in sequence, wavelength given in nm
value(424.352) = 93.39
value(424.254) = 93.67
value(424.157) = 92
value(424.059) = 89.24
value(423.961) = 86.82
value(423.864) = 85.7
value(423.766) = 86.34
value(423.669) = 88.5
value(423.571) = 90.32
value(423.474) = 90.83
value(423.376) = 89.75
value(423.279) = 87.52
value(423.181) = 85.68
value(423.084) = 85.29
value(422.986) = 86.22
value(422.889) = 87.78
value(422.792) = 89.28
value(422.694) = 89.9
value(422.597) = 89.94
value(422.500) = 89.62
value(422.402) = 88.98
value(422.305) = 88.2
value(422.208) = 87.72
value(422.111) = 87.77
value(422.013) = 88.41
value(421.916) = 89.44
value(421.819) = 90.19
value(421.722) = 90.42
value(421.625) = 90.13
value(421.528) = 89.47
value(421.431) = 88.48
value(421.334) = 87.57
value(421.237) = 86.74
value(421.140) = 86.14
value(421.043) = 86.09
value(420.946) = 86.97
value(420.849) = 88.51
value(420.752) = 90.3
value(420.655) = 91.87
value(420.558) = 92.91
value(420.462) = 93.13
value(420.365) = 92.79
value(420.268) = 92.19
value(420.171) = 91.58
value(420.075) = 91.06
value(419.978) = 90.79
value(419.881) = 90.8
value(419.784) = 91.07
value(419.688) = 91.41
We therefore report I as 86.22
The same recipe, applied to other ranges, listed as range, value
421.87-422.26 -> 87.72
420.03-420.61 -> 91.06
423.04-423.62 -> 85.29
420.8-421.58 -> 86.09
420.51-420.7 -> 91.87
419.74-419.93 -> 90.8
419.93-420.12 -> 90.79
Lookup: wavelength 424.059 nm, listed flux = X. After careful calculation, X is 89.24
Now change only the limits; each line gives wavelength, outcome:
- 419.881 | 90.8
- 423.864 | 85.7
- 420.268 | 92.19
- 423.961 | 86.82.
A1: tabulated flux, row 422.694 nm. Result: 89.9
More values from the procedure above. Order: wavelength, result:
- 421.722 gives 90.42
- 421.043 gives 86.09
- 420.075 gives 91.06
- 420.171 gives 91.58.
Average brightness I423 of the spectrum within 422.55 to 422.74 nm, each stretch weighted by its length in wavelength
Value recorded 90.1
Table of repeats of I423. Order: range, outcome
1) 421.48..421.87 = 90.1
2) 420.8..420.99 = 87.7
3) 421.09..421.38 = 86.8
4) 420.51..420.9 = 90.9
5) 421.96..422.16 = 87.9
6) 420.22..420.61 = 92.8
